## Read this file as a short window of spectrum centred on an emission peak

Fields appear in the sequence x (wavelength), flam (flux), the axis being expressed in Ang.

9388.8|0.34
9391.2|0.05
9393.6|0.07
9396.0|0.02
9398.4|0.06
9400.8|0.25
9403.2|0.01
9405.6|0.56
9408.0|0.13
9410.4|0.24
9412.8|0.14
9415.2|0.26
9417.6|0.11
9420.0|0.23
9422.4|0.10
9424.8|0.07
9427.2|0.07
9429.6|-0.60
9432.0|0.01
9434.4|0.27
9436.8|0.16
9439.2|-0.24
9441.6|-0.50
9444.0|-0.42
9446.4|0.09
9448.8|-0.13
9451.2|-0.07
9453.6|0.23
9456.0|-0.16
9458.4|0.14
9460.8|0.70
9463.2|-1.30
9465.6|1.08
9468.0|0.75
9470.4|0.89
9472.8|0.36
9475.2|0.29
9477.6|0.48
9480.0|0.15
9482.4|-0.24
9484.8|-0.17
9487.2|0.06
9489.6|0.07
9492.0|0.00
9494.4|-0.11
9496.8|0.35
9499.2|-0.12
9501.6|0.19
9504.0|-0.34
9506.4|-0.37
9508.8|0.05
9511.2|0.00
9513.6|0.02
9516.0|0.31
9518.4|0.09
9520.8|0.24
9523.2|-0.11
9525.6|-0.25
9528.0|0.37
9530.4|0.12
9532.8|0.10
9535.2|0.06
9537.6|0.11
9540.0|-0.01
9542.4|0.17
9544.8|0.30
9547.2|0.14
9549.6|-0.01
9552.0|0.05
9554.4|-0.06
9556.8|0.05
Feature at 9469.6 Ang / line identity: [O III]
